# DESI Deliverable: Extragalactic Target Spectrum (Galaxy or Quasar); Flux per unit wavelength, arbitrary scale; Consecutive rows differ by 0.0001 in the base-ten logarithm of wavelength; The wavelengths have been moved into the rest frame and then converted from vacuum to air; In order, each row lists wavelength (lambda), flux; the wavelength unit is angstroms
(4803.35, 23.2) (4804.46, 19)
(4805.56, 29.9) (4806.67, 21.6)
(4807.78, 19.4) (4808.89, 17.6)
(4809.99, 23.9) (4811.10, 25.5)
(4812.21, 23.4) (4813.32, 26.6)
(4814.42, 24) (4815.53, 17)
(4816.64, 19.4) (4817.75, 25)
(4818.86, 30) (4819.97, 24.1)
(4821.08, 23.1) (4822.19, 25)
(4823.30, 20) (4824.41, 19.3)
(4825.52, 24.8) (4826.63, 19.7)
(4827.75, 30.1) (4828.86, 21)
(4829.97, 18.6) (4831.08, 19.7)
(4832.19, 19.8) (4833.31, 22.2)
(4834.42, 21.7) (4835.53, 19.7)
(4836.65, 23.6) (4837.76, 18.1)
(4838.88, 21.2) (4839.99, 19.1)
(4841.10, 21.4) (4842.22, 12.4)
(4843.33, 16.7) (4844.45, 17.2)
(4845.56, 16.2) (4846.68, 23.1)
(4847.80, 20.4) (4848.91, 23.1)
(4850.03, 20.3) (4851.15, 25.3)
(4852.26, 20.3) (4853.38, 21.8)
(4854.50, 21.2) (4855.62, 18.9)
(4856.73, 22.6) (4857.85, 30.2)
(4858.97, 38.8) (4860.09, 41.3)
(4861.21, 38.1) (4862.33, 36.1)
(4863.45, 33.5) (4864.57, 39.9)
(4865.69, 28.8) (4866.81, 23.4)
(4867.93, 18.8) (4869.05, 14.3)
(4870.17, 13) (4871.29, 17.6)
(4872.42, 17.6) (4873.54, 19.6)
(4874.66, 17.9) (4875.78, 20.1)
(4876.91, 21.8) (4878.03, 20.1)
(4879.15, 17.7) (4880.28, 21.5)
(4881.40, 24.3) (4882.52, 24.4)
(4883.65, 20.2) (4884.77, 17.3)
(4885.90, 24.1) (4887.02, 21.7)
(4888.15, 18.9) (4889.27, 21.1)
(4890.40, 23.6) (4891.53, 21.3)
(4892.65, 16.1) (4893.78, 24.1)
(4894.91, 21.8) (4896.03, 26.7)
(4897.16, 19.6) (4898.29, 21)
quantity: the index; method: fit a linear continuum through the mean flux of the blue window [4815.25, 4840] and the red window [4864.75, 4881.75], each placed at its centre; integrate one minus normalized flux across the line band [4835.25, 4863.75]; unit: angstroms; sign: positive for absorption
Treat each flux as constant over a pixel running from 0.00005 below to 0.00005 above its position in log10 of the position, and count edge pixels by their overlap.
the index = -3.8 angstroms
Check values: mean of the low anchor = 21.9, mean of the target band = 23.8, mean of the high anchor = 20.2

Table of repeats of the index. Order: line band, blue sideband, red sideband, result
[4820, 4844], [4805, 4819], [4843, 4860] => 2.29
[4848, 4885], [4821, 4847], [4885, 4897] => -4.85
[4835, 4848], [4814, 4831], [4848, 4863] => 3.23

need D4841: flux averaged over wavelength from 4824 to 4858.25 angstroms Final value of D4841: 20.9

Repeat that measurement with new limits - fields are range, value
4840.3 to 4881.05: 23.1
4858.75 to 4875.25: 26.3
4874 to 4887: 20.9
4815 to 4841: 21.8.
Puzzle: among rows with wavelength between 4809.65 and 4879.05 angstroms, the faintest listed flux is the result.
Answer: 12.4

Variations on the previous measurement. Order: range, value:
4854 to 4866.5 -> 18.9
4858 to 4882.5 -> 13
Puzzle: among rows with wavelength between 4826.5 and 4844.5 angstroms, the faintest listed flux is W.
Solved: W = 12.4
